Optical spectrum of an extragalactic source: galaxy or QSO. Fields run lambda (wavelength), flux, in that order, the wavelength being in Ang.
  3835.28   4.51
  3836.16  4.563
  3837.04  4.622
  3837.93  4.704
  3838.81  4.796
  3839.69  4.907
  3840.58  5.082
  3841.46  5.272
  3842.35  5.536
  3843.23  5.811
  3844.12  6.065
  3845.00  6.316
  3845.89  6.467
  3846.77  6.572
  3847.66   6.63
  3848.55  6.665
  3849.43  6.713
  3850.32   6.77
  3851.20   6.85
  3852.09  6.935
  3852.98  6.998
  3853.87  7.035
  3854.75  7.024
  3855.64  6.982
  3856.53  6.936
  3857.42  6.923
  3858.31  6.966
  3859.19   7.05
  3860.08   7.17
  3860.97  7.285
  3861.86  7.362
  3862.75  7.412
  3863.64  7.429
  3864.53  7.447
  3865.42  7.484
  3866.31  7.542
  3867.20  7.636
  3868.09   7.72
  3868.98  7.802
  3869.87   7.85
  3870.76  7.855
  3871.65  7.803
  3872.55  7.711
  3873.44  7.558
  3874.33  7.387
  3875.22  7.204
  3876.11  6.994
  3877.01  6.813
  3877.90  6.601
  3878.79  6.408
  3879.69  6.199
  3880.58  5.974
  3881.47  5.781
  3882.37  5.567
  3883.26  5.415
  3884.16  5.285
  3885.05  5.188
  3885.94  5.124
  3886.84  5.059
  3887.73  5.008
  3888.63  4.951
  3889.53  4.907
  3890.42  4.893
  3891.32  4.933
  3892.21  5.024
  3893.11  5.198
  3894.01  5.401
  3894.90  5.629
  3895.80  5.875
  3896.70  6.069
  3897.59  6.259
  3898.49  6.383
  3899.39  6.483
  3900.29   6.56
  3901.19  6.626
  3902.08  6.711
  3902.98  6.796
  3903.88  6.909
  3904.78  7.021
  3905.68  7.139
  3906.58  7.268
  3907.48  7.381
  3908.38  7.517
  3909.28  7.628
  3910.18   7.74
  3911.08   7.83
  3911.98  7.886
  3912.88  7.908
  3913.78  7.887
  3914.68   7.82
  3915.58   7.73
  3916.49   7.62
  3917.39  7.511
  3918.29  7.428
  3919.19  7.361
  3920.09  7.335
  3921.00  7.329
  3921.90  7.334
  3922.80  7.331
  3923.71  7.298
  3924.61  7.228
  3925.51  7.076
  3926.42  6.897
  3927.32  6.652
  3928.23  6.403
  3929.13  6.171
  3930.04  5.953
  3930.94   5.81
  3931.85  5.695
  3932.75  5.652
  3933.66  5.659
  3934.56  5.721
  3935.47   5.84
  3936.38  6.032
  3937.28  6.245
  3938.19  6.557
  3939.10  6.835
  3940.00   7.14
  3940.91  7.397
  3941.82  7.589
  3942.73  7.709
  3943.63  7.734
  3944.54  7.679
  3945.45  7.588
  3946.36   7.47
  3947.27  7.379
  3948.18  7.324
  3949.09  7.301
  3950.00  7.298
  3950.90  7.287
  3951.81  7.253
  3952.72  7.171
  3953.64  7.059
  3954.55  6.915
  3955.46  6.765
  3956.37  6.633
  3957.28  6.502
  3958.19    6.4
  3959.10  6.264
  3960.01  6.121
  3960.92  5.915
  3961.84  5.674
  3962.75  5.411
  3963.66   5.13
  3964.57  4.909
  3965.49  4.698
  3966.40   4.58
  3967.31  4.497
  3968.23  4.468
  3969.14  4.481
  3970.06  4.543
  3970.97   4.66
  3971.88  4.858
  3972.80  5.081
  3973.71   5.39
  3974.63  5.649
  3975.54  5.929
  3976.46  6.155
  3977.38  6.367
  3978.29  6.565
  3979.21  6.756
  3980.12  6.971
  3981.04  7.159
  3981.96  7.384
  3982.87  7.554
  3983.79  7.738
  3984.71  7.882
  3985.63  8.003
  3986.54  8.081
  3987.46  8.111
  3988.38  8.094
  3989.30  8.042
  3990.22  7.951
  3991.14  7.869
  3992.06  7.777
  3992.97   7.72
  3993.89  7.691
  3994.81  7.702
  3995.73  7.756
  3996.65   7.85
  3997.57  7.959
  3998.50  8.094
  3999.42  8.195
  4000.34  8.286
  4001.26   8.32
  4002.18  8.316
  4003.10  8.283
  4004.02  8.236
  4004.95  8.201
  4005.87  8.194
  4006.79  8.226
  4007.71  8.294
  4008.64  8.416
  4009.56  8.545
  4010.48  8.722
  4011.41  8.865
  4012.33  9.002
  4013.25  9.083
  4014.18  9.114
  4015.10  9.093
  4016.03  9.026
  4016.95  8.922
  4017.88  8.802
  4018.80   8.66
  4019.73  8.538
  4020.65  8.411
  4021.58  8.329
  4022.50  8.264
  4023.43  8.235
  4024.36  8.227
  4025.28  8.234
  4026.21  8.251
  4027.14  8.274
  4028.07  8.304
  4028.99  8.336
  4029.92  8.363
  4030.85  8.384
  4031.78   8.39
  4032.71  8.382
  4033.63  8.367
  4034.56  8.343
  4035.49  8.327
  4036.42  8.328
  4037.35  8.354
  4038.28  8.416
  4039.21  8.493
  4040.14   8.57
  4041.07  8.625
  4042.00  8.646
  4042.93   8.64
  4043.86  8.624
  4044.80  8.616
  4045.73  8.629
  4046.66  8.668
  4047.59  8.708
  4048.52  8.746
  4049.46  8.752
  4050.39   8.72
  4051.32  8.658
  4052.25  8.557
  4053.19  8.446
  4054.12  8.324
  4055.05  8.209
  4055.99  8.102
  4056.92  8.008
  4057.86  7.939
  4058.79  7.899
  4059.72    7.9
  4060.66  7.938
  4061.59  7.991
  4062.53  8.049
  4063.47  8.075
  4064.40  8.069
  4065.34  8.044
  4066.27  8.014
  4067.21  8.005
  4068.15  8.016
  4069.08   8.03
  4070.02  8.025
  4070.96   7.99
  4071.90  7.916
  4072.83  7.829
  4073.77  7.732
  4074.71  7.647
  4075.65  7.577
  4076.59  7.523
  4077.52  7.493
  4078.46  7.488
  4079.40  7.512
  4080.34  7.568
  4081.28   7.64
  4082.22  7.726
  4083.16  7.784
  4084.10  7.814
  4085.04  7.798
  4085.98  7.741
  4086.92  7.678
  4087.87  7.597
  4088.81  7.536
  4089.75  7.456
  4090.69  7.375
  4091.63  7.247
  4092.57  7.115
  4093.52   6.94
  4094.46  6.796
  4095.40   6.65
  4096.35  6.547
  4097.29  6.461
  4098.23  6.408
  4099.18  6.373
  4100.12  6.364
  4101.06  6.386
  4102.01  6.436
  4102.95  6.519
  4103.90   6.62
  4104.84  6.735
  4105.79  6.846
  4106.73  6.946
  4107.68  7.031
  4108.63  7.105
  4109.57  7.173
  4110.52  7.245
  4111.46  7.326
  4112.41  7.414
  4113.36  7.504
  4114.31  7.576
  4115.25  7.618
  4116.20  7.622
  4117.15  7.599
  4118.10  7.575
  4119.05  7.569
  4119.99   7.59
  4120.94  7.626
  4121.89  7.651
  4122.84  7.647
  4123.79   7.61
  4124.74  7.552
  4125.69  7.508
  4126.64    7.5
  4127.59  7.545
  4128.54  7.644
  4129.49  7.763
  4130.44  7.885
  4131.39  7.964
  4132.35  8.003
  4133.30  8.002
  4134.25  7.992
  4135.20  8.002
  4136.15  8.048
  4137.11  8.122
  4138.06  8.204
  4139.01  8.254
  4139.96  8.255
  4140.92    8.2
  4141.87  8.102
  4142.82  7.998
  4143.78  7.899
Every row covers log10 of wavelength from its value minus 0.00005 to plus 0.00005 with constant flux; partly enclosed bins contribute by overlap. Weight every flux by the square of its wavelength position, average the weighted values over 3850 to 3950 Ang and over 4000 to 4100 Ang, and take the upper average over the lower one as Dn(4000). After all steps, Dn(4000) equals 1.29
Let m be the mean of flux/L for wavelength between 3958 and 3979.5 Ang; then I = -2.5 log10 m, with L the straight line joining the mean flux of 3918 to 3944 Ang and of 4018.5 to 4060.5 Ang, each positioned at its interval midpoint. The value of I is 0.326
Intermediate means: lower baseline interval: 6.73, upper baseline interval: 8.4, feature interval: 5.41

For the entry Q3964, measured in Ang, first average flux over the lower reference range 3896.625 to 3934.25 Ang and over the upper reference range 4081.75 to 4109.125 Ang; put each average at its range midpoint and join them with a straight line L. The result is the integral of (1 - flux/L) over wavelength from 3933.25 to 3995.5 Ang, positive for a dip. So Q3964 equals 3.3 Ang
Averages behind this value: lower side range 6.99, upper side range 7.03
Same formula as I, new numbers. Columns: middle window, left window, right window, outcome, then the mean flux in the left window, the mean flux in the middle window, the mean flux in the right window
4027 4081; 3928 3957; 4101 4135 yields -0.143 mag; 6.79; 8.2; 7.42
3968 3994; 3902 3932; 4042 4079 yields 0.135 mag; 7.18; 6.73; 8.15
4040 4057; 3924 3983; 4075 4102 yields -0.224 mag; 6.32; 8.55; 7.22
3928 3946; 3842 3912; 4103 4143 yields 0.046 mag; 6.62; 6.58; 7.61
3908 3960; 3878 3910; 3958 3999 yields -0.123 mag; 6.04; 7.02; 6.54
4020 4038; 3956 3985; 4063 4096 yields -0.217 mag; 5.87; 8.33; 7.64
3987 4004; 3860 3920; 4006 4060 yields 0.003 mag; 6.74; 8.01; 8.49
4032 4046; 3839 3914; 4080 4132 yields -0.196 mag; 6.59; 8.49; 7.29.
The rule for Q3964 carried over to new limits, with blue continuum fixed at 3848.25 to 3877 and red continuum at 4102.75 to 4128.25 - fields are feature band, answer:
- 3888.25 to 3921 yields 2.49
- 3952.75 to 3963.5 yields 1.42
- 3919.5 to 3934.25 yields 1.36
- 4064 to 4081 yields -1.07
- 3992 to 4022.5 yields -4.48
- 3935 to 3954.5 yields 0.43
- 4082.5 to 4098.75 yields 0.24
